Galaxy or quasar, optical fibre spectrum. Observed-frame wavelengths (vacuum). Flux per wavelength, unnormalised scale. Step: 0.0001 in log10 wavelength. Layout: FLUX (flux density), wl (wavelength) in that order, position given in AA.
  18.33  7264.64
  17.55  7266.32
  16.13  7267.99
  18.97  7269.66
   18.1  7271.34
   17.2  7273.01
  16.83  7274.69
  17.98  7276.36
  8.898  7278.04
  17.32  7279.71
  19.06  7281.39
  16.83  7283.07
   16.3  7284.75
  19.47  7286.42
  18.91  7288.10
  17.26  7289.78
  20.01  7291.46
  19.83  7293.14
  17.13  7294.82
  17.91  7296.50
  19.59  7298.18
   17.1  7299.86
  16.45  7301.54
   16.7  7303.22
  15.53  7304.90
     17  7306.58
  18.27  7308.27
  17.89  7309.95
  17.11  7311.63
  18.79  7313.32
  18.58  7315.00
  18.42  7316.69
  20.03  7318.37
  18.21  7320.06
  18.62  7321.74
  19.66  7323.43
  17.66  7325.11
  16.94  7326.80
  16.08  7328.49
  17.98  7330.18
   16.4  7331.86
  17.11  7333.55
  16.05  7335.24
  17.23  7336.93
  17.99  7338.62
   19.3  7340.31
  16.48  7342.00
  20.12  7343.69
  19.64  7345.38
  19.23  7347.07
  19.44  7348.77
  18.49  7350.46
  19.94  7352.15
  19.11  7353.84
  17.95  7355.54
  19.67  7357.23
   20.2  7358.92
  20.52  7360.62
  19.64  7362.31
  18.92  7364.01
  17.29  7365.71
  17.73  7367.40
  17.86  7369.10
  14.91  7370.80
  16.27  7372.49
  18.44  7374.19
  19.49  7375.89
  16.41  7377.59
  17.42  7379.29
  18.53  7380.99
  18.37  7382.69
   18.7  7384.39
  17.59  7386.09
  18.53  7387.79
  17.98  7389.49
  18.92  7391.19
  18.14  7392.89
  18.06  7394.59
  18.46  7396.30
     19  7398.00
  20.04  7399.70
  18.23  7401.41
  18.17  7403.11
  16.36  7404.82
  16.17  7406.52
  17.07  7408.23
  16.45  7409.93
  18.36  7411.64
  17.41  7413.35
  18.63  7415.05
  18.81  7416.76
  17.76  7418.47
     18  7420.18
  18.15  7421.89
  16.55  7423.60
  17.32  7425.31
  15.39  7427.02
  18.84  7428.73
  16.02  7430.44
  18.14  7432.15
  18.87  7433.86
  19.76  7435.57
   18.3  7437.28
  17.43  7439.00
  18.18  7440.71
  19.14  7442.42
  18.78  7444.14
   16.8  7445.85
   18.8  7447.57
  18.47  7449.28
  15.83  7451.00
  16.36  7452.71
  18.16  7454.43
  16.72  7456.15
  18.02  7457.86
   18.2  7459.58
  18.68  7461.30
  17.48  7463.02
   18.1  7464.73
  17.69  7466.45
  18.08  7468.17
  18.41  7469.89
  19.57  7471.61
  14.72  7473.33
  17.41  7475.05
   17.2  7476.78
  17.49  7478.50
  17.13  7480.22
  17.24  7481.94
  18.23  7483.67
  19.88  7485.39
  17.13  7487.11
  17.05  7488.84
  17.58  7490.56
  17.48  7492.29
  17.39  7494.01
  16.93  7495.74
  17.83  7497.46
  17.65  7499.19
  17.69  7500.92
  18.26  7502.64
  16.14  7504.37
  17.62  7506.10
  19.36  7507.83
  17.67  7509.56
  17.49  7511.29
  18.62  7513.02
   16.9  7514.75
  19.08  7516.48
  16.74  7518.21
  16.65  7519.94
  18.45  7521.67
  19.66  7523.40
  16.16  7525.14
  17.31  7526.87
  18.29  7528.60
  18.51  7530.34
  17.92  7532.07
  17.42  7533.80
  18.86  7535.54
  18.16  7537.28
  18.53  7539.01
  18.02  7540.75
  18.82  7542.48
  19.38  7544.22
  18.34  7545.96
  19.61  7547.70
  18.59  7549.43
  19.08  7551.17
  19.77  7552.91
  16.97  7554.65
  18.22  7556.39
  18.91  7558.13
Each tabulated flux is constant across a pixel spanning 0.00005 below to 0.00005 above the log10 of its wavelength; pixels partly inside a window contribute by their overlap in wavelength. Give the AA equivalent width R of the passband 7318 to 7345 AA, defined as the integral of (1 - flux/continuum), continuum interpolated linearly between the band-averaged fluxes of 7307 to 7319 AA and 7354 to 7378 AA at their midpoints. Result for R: 0.7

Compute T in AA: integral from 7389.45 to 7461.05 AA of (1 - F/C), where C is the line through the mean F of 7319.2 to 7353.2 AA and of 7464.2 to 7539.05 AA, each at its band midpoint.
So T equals 0.3 AA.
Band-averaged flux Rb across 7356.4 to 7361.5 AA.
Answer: 20.1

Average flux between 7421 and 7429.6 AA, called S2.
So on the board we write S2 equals 17.2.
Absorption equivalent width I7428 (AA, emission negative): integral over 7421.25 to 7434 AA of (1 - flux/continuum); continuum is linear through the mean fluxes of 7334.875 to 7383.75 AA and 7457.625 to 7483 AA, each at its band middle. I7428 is 0.5 AA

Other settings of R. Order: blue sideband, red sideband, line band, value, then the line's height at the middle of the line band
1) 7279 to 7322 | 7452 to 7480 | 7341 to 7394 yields -1.76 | 17.9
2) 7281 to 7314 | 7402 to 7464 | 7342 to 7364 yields -1.95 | 17.8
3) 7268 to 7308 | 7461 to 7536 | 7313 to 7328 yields -0.89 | 17.4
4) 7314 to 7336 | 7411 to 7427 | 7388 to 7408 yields -0.39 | 17.8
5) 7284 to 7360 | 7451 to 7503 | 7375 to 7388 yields -0.10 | 18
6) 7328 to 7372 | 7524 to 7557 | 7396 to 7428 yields 1.06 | 18.3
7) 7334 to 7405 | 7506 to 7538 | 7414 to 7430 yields 0.48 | 18.2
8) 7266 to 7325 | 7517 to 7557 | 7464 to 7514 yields 1.24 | 18.1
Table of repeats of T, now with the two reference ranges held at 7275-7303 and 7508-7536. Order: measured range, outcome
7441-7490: 0.1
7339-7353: -1.2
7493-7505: 0.3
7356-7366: -1.0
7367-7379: 0.2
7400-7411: 0.3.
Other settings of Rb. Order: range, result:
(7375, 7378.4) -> 18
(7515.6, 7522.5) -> 17.7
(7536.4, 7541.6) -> 18.2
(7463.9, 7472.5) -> 18.4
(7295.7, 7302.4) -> 17.8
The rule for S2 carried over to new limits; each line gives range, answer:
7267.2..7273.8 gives 17.6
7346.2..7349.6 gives 19.3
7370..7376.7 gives 17.3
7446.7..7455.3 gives 17.5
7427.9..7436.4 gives 18.3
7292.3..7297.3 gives 18.3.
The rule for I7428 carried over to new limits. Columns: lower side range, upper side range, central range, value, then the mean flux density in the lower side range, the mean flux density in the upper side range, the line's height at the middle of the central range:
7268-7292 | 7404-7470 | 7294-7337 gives -0.6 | 17.3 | 17.7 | 17.4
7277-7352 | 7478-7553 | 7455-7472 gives -0.1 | 17.8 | 18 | 17.9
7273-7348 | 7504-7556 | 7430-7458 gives 0.1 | 17.7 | 18.2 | 18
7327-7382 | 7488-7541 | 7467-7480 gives 0.3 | 18.2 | 17.8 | 17.9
